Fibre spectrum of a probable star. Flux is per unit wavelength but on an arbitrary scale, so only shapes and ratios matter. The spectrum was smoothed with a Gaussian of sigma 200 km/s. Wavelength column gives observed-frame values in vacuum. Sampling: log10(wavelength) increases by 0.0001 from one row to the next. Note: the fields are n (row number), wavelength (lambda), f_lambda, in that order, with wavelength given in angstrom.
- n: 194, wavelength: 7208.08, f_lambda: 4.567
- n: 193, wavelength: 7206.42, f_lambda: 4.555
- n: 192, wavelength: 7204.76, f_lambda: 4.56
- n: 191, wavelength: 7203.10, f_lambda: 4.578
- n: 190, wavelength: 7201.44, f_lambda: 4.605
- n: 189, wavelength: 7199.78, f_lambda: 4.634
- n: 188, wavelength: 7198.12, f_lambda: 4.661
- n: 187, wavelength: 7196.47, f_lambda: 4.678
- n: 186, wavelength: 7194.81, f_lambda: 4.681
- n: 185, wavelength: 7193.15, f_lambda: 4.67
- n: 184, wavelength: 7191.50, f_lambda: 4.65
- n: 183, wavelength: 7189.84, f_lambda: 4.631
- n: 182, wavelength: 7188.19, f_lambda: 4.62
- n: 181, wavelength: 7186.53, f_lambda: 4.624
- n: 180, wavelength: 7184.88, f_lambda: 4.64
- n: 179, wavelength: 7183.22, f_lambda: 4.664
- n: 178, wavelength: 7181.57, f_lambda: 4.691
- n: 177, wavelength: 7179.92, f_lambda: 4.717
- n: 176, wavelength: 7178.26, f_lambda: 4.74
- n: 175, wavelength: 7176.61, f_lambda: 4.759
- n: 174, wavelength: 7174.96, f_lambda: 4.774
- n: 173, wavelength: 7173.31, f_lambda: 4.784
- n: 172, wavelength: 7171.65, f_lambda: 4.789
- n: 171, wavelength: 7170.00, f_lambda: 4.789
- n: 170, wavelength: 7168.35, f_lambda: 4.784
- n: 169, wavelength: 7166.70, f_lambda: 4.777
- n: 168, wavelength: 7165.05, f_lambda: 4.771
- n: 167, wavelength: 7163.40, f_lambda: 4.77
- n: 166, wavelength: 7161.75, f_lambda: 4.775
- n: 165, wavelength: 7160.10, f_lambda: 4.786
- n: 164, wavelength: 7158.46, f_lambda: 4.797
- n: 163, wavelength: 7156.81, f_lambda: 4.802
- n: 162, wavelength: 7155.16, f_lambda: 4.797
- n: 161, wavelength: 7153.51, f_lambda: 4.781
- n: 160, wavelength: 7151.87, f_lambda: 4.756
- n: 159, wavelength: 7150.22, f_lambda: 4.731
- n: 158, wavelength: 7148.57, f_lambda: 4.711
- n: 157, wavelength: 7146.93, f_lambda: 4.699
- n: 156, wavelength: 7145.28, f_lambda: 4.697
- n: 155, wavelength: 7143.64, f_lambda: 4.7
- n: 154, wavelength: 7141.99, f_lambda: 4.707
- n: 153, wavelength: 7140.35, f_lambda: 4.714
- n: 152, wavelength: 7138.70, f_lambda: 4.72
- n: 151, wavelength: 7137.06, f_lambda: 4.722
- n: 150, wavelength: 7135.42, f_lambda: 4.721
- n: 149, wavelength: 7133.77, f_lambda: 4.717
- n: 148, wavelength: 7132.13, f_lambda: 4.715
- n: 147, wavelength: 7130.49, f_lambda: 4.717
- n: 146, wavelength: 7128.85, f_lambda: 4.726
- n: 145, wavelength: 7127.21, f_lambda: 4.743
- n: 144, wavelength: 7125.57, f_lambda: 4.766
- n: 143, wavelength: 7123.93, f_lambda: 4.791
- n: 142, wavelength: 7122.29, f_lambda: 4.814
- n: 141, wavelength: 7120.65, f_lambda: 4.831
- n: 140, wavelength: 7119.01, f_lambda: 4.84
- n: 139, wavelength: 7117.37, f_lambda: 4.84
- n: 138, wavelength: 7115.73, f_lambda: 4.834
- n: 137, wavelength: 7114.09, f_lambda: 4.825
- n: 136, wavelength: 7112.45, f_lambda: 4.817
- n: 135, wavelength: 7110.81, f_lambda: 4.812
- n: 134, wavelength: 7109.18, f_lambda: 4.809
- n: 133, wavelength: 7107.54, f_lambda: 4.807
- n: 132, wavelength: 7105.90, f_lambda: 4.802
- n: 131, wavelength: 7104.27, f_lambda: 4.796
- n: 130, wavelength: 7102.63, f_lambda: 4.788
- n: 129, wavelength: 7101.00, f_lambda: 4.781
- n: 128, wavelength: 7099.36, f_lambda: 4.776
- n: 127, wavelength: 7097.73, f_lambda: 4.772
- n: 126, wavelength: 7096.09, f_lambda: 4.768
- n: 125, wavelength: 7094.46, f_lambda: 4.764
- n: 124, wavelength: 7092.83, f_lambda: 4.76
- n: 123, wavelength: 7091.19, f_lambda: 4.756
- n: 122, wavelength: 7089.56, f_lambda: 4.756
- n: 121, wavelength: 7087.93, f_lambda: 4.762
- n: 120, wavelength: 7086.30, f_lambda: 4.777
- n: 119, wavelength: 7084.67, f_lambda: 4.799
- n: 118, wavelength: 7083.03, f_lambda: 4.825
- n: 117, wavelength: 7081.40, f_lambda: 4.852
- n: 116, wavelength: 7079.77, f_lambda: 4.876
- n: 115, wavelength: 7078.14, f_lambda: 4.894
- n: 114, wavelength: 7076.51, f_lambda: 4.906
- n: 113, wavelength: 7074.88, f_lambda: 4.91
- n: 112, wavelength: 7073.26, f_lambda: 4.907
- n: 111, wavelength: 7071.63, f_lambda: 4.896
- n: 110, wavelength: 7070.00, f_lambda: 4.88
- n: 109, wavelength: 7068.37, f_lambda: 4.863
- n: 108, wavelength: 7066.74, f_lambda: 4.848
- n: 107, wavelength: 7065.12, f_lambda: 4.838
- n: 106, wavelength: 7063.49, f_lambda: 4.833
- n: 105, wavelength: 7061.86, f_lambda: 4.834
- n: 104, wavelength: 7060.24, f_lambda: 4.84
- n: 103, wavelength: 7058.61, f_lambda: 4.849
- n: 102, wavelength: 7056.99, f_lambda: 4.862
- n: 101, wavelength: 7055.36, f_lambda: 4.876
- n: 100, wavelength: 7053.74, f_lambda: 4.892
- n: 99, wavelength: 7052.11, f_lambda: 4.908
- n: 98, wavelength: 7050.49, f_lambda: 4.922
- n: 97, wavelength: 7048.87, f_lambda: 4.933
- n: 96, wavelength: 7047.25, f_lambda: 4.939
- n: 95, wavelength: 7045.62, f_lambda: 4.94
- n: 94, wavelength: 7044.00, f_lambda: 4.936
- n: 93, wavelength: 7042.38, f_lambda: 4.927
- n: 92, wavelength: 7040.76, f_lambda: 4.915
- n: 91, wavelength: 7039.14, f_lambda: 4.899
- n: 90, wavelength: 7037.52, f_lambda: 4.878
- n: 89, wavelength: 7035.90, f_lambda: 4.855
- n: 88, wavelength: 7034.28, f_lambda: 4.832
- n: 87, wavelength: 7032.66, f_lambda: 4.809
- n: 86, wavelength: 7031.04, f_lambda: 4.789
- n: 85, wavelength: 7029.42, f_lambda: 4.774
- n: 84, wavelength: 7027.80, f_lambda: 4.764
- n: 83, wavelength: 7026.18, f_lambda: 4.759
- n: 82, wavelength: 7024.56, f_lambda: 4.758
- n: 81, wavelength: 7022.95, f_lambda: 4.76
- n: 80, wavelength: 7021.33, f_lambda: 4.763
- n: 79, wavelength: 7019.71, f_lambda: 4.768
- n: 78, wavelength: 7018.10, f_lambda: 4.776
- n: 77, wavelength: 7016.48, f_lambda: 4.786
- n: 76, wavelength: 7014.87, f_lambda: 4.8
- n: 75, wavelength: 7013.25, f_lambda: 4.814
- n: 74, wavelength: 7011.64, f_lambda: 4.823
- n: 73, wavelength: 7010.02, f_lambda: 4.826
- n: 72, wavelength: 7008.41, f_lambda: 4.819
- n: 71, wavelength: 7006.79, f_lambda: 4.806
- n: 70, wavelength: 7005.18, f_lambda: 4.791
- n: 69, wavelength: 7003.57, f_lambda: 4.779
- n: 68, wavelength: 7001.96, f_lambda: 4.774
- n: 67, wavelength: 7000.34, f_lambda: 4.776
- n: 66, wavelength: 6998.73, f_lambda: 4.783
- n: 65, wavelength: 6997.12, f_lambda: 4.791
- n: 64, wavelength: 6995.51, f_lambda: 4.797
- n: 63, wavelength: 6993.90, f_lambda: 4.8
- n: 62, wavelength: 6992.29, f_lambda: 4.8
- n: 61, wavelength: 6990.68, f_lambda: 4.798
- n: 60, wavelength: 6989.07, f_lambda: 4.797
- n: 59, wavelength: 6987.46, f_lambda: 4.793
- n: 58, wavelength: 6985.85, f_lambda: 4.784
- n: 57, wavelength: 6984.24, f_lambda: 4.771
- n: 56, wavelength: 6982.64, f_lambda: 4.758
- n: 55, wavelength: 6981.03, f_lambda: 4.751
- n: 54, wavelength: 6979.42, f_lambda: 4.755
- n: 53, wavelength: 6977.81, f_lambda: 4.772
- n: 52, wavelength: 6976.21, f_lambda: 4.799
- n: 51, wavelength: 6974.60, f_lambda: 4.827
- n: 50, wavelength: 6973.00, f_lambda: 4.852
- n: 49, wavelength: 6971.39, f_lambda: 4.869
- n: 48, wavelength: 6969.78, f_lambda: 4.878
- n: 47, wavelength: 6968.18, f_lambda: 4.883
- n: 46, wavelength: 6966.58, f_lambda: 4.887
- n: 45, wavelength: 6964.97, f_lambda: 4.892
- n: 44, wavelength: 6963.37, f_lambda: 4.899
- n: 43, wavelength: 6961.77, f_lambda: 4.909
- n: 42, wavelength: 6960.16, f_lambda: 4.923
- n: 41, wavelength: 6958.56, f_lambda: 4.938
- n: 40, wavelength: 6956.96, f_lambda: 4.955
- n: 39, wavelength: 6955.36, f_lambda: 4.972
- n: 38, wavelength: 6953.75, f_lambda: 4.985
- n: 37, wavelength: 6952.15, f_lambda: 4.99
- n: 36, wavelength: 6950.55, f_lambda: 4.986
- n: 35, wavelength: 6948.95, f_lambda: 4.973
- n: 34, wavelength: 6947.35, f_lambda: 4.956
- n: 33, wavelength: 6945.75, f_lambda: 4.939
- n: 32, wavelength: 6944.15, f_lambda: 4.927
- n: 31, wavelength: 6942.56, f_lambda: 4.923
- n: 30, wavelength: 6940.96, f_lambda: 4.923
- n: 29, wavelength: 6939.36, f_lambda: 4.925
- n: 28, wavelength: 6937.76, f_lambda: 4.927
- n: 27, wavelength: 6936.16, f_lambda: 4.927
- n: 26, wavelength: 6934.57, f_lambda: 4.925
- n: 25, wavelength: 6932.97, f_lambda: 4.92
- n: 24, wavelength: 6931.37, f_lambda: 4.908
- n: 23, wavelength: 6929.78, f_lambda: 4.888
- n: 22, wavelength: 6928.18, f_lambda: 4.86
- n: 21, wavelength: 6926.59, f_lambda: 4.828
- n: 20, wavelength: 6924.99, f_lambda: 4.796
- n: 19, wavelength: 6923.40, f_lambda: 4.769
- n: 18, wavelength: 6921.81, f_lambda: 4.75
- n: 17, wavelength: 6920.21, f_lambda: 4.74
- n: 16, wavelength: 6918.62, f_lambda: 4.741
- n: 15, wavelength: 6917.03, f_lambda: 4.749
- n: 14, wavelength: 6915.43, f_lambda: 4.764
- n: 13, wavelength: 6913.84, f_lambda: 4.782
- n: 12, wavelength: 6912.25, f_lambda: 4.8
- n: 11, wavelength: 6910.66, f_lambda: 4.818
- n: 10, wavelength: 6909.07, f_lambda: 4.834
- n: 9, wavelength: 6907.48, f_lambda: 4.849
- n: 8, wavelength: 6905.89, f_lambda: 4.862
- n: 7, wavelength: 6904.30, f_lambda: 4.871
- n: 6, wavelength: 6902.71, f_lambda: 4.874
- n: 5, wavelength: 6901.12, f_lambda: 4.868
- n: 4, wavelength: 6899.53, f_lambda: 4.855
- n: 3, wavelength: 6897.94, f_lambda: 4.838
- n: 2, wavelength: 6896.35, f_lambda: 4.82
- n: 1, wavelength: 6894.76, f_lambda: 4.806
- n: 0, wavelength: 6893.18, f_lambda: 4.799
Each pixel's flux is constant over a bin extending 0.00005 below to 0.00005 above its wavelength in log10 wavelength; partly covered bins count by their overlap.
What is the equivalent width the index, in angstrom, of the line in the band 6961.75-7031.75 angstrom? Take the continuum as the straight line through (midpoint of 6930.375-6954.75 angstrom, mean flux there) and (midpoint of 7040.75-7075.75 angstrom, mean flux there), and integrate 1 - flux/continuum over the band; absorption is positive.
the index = 1.63 angstrom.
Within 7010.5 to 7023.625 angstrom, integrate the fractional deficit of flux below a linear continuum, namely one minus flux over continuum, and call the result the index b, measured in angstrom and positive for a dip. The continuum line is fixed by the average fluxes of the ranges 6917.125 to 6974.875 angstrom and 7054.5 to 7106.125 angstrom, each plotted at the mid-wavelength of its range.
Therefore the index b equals 0.19 angstrom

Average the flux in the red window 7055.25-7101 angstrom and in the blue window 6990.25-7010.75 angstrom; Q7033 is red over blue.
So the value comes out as 1.0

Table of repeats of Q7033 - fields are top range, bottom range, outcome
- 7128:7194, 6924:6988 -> 0.97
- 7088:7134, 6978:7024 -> 1.00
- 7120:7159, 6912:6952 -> 0.97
